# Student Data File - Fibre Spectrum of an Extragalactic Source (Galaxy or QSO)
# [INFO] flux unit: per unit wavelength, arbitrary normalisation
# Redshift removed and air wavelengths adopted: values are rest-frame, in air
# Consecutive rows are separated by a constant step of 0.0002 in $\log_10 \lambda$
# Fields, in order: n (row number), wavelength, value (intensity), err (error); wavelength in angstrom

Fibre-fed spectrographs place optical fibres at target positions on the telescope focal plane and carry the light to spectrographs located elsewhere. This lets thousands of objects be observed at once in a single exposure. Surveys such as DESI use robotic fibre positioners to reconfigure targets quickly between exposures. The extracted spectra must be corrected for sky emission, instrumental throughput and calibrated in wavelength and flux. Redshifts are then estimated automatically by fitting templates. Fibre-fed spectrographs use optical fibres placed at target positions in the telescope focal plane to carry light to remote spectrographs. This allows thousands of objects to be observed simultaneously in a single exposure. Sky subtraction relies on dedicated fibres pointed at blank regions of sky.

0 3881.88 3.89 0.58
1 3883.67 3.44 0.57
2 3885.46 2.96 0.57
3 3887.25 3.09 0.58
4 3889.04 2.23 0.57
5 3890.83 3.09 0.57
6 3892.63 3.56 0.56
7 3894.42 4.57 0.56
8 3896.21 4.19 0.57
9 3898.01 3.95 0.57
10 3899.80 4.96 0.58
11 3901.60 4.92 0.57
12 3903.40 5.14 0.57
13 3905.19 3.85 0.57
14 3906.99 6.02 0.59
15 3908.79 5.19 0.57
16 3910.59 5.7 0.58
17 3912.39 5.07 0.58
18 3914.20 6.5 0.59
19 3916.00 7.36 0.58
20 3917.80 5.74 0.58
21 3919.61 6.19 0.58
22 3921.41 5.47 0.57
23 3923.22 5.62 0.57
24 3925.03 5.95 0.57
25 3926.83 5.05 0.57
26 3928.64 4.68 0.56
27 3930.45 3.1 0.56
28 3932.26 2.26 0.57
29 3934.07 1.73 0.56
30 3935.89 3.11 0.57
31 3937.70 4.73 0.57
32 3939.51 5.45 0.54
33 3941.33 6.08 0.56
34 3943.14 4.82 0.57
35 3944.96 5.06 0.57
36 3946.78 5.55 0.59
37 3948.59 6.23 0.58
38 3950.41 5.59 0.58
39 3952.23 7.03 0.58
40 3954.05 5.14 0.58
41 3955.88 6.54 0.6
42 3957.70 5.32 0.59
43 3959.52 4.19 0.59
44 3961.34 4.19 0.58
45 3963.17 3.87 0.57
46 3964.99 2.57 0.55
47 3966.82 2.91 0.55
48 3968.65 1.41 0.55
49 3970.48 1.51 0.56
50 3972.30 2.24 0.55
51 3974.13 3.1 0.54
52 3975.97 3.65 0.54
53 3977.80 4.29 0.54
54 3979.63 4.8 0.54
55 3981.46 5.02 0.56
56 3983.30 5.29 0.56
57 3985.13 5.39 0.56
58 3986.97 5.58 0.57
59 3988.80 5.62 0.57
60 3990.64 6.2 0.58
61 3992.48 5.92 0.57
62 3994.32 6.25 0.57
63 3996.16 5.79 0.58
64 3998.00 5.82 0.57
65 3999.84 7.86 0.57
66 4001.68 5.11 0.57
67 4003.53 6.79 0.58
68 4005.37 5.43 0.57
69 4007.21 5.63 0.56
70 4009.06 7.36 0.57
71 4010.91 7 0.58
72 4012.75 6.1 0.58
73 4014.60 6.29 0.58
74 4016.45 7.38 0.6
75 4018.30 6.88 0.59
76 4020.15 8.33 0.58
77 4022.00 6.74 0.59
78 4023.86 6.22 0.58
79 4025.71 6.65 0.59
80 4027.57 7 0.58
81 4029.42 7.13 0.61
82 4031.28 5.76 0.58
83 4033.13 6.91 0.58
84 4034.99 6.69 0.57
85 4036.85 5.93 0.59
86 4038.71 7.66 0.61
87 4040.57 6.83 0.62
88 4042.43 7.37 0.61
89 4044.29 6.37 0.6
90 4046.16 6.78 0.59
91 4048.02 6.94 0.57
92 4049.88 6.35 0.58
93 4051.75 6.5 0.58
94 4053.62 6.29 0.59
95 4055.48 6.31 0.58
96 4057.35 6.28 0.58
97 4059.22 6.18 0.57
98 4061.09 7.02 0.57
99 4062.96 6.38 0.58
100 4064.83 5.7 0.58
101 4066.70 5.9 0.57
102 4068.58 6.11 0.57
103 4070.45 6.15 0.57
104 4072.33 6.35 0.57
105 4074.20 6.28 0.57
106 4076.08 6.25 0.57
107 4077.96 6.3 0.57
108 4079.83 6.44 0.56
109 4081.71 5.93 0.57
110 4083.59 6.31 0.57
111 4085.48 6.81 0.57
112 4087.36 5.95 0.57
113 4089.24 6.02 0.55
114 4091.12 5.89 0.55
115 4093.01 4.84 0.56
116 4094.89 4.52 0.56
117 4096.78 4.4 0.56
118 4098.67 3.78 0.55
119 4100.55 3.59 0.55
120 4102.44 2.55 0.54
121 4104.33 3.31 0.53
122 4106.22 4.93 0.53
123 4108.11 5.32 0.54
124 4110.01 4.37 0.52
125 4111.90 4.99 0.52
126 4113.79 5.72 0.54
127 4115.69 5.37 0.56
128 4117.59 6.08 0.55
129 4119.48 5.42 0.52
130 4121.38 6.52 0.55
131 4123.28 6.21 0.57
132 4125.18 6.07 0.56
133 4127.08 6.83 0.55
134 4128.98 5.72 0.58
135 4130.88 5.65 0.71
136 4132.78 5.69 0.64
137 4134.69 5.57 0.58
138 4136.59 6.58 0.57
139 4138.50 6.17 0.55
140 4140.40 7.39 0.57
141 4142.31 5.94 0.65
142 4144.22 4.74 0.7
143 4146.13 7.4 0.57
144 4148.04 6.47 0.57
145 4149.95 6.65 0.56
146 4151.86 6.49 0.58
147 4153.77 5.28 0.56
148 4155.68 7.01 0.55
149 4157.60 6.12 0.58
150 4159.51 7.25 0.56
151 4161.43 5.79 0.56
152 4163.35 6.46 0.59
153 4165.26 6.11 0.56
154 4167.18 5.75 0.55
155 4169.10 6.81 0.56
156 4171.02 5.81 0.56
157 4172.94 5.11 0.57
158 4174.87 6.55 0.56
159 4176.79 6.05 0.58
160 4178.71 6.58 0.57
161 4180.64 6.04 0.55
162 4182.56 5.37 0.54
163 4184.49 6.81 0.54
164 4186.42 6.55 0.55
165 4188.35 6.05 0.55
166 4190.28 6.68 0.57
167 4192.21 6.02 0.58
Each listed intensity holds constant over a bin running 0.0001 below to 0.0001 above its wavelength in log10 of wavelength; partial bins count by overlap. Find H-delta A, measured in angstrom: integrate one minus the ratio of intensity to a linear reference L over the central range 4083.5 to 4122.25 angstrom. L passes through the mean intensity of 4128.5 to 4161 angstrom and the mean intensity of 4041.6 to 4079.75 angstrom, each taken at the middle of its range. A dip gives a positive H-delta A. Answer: 7.8 angstrom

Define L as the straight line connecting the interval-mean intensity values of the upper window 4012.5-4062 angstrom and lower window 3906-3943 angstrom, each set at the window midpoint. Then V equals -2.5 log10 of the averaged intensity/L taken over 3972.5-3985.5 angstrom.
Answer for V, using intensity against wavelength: 0.325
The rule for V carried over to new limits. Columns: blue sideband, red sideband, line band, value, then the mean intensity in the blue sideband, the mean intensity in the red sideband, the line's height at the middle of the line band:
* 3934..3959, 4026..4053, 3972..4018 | 0.073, 5.27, 6.72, 6.03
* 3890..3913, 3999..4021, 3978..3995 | 0.136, 4.63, 6.67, 6.23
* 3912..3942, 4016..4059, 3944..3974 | 0.248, 4.93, 6.73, 5.45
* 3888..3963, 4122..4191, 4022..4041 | -0.210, 4.89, 6.21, 5.5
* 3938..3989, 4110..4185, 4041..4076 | -0.195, 4.57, 6.09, 5.36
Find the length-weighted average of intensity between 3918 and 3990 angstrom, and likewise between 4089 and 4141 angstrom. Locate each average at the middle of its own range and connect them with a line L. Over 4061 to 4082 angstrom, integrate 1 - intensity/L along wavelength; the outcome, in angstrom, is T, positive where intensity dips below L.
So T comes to -4.5 angstrom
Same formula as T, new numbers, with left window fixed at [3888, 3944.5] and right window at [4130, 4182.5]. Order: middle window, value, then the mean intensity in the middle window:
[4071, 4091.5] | -1.8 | 6.24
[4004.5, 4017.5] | -2.9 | 6.47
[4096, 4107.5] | 4.0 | 3.8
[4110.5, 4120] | 0.8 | 5.47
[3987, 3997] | -1.4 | 5.92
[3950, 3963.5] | -0.9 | 5.28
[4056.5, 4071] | -1.5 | 6.22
